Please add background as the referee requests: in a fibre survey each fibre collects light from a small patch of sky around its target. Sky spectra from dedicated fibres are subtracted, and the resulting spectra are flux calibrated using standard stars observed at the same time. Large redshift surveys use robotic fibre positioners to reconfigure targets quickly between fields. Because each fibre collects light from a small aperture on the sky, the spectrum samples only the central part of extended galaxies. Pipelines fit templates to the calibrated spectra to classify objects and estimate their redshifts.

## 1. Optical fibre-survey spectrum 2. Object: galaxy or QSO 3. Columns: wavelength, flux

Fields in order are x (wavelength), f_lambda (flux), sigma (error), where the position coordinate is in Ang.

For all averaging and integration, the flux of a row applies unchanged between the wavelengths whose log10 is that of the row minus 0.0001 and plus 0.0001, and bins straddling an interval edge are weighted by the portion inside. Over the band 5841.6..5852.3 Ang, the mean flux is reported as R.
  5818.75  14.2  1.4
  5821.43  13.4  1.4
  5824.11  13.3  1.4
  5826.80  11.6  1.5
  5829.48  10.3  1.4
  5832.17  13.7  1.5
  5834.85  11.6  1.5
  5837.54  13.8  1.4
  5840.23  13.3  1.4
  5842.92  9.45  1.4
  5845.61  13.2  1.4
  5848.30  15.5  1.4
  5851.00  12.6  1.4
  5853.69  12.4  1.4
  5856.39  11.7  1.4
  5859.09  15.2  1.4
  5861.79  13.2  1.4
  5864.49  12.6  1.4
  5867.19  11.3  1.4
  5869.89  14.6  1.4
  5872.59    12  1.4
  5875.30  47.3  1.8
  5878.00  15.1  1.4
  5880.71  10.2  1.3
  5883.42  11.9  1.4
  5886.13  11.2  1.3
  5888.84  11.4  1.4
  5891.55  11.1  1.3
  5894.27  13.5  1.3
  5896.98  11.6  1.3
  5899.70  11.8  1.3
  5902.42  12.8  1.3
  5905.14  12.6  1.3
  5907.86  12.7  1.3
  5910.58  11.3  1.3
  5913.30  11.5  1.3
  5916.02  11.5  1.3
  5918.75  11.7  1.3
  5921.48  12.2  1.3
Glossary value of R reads 12.7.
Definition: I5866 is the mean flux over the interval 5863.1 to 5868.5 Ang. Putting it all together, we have 12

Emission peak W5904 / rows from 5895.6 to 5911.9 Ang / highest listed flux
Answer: 12.8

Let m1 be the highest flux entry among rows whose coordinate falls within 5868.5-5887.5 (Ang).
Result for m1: 47.3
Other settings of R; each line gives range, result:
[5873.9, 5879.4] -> 30.9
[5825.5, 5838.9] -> 12.2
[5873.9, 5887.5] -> 19.1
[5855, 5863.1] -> 13.4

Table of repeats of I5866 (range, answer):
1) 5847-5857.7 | 13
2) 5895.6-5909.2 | 12.3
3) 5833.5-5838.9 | 12.7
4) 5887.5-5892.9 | 11.3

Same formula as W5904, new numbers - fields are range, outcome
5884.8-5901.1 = 13.5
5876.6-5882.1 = 15.1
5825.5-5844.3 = 13.8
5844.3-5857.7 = 15.5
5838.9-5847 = 13.3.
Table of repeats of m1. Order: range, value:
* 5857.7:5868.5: 15.2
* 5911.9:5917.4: 11.5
